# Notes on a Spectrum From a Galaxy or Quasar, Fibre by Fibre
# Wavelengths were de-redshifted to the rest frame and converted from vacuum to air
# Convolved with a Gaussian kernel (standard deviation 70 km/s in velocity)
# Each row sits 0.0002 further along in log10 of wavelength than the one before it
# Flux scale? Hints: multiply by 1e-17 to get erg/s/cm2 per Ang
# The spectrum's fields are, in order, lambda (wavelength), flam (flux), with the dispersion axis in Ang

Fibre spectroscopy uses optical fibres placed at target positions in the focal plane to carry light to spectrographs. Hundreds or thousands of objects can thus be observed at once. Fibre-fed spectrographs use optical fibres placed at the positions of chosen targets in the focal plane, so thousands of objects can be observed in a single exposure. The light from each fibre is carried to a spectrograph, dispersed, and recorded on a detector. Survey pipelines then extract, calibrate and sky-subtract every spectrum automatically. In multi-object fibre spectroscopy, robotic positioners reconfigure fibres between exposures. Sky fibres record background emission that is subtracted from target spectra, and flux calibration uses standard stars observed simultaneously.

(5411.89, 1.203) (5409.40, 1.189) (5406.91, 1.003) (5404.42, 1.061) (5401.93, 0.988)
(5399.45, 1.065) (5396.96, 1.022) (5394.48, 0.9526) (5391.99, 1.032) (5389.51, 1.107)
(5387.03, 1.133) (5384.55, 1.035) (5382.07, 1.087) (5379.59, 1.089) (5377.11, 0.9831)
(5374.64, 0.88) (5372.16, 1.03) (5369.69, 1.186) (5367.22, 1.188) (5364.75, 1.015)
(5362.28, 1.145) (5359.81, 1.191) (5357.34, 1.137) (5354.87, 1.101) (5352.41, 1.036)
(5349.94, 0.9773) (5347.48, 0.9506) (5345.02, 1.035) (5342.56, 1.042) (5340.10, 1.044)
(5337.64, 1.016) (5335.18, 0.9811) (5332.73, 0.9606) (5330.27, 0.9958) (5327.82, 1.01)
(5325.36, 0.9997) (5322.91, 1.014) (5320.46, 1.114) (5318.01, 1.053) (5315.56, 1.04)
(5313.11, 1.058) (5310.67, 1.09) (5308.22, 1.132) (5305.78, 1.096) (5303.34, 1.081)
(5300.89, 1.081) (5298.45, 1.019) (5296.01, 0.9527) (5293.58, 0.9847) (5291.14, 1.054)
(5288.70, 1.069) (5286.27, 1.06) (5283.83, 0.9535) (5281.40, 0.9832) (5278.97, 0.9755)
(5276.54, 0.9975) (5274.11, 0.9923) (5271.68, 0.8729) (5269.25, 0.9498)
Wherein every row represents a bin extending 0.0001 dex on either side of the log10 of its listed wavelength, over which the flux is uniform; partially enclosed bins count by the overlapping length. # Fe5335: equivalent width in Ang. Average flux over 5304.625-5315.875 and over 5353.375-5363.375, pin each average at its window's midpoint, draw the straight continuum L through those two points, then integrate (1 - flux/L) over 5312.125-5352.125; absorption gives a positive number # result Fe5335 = 3.3 Ang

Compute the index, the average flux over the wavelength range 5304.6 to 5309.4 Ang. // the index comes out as 1.11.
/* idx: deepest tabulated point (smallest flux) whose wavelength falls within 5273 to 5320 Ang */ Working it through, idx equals 0.9527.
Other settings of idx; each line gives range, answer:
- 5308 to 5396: 0.88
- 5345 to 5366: 0.9506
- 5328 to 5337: 0.9606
